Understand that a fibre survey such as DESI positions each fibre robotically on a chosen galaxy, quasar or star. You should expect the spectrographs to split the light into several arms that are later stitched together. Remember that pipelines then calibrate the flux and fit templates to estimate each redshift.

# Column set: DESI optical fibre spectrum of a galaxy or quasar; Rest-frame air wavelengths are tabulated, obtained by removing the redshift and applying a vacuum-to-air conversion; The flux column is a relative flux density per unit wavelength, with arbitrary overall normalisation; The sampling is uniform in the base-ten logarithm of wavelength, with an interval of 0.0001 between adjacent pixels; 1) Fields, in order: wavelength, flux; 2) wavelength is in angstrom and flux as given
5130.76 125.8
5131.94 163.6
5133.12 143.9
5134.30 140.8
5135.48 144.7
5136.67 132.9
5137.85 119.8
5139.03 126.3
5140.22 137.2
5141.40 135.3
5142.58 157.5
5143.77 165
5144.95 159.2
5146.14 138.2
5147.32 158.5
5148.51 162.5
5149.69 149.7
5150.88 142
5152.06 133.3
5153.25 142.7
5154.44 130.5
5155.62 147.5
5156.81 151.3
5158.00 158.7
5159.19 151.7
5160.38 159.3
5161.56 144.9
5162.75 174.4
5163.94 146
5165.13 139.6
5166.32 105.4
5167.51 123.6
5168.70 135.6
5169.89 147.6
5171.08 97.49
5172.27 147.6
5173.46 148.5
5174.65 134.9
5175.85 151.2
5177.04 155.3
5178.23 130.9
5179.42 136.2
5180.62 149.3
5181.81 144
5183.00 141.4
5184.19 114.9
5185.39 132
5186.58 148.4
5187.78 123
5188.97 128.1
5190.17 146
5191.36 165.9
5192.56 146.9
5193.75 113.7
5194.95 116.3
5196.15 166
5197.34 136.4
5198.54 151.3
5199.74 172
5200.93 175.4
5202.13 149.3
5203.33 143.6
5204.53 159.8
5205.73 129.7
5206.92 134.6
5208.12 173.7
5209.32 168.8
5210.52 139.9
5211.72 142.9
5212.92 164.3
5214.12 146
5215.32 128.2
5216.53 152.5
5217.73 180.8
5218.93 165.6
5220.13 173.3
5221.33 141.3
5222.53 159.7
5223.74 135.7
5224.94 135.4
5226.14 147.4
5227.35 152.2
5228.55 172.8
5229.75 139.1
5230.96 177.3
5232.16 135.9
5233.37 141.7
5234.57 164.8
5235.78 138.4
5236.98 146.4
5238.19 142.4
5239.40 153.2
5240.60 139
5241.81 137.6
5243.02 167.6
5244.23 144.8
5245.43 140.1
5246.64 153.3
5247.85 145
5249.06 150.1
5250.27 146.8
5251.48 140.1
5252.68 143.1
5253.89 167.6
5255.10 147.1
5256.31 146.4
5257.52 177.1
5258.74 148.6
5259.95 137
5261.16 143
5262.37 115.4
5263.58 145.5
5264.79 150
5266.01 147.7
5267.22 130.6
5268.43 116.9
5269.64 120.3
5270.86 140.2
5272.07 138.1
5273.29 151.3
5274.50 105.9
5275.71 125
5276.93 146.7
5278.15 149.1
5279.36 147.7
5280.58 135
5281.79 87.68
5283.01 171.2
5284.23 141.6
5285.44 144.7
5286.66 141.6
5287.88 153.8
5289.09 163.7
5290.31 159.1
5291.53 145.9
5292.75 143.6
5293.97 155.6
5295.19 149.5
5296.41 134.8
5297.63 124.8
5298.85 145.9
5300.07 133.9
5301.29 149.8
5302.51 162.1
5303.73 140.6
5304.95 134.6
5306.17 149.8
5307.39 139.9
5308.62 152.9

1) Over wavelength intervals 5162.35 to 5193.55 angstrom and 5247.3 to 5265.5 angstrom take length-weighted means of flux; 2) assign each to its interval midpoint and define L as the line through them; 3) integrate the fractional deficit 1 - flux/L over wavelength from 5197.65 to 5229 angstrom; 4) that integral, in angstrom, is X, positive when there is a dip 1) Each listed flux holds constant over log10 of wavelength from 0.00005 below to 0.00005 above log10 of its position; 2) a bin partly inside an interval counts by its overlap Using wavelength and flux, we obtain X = -2.47 angstrom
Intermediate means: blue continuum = 138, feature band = 153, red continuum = 147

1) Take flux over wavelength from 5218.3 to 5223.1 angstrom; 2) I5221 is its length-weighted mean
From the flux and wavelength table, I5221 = 160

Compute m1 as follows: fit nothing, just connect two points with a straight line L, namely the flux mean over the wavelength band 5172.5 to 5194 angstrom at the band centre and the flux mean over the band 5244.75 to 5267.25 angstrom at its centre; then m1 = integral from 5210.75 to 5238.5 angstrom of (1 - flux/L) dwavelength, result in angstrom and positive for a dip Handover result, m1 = -1.5 angstrom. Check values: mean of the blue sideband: 140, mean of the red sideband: 146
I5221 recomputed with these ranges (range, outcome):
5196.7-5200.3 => 153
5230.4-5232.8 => 156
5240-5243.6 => 148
